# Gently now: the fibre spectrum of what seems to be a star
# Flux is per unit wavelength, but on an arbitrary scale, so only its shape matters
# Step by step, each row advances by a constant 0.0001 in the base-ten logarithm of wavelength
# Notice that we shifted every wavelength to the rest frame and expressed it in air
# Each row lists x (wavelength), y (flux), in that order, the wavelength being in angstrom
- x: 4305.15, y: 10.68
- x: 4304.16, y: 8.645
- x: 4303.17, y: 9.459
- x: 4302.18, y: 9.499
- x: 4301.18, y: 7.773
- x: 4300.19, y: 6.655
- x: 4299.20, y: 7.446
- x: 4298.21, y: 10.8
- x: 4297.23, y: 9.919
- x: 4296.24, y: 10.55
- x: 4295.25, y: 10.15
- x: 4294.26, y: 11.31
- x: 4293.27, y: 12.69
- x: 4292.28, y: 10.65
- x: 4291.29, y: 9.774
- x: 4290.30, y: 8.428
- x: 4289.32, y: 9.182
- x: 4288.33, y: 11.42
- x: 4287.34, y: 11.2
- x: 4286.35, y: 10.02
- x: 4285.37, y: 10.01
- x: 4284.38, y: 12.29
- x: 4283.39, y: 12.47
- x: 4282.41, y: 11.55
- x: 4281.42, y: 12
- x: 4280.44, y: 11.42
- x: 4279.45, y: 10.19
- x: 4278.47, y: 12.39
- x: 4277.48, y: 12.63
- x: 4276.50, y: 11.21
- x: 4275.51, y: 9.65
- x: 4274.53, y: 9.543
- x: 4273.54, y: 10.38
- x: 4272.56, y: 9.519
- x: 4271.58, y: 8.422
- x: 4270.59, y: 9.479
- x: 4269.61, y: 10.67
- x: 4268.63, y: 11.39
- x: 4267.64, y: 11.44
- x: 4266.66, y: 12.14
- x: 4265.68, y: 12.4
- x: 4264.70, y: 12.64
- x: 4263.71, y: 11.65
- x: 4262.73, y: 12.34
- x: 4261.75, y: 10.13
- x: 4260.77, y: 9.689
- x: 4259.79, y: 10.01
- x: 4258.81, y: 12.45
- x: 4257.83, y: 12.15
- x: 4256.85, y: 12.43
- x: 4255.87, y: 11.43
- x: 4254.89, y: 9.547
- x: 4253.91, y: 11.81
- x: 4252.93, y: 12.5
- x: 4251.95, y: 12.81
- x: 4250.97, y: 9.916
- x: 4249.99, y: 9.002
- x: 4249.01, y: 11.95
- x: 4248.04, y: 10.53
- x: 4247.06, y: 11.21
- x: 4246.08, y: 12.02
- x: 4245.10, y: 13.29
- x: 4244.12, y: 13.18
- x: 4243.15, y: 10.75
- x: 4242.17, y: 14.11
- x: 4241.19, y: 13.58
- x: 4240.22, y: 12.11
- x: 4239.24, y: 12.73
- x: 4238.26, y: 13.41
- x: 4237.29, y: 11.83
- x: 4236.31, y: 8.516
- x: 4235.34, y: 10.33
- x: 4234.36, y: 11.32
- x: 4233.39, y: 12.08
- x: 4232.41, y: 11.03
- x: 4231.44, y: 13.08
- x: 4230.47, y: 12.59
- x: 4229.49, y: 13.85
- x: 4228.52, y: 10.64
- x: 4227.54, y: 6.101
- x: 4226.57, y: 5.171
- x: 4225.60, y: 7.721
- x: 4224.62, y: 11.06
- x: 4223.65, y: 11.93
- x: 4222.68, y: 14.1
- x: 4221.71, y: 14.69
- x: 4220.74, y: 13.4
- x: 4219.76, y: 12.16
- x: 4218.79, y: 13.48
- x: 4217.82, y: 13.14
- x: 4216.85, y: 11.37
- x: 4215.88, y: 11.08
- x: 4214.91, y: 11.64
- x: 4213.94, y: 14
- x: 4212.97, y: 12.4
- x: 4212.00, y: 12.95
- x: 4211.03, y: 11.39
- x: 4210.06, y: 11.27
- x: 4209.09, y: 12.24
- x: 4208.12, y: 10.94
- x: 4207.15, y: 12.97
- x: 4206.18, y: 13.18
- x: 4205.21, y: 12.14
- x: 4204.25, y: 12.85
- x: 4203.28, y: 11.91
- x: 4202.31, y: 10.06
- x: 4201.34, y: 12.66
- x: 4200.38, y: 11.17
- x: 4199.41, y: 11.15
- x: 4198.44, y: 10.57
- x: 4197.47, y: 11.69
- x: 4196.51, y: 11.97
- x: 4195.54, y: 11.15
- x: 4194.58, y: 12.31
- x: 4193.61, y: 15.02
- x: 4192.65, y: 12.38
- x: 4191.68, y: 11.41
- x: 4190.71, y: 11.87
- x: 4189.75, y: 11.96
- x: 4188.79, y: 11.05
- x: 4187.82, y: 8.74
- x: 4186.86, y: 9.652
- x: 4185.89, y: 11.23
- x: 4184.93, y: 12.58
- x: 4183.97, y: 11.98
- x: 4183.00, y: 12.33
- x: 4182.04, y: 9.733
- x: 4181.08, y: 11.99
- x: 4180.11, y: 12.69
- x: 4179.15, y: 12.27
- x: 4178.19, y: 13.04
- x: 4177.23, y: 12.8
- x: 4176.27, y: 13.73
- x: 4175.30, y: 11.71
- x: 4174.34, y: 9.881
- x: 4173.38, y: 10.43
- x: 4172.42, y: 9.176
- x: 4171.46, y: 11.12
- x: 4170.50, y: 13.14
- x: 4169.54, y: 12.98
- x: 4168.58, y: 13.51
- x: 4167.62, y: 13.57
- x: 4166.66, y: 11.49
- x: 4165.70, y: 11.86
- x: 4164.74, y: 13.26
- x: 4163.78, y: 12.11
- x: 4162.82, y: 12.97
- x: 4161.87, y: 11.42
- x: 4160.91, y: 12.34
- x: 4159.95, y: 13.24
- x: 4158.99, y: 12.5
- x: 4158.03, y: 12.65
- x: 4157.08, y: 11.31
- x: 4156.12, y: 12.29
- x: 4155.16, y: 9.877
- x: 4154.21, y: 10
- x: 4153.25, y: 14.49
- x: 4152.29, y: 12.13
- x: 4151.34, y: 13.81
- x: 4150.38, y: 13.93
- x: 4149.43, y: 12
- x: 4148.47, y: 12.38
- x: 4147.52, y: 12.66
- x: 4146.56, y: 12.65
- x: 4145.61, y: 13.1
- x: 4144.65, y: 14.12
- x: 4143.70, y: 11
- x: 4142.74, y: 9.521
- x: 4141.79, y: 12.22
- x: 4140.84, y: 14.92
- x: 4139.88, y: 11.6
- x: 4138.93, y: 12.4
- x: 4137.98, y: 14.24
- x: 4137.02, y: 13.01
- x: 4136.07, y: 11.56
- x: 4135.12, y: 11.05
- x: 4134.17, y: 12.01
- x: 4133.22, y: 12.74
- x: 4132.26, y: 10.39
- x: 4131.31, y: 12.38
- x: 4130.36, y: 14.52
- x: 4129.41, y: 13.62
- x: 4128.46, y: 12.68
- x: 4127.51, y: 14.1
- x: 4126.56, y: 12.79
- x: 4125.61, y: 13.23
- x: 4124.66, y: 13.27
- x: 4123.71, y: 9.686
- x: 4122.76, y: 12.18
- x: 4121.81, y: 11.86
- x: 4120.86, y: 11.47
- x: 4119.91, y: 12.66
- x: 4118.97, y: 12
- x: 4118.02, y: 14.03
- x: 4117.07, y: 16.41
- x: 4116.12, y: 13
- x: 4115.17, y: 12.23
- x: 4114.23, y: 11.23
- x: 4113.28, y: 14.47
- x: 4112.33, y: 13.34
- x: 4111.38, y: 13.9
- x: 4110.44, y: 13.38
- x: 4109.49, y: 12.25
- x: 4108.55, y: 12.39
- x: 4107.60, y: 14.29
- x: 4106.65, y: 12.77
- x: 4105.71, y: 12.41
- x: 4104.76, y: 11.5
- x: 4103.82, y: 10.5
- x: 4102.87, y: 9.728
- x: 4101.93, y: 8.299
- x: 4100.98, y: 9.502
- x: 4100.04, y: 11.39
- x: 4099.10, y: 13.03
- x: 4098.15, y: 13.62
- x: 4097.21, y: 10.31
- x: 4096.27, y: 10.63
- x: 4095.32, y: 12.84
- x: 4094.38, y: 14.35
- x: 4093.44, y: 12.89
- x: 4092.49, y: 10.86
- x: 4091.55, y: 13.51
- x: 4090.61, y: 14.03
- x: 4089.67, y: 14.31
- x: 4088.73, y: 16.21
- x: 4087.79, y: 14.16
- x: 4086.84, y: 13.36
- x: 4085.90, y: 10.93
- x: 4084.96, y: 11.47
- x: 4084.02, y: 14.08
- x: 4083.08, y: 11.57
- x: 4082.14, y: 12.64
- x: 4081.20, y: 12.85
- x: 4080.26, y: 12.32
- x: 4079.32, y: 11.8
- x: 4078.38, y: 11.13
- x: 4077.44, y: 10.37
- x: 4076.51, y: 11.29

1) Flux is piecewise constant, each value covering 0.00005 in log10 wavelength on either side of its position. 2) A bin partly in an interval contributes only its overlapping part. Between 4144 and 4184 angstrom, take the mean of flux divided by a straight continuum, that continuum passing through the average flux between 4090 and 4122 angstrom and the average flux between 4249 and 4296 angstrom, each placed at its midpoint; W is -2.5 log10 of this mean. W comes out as -0.03 mag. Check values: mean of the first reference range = 12.4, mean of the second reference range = 11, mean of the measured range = 12.2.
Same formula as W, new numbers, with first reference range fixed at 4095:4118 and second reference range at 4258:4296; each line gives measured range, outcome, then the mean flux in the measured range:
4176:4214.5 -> -0.03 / 11.9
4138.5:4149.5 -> -0.04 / 12.4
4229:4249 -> -0.08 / 12.1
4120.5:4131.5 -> -0.05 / 12.7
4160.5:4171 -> -0.07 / 12.6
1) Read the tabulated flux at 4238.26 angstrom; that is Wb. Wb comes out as 13.41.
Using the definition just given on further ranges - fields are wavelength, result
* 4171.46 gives 11.12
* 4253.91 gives 11.81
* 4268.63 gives 11.39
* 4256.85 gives 12.43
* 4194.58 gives 12.31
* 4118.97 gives 12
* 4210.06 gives 11.27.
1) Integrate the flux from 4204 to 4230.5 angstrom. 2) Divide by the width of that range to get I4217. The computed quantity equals 11.8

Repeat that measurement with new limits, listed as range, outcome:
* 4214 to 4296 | 11.3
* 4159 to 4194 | 12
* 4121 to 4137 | 12.4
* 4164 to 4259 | 11.8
